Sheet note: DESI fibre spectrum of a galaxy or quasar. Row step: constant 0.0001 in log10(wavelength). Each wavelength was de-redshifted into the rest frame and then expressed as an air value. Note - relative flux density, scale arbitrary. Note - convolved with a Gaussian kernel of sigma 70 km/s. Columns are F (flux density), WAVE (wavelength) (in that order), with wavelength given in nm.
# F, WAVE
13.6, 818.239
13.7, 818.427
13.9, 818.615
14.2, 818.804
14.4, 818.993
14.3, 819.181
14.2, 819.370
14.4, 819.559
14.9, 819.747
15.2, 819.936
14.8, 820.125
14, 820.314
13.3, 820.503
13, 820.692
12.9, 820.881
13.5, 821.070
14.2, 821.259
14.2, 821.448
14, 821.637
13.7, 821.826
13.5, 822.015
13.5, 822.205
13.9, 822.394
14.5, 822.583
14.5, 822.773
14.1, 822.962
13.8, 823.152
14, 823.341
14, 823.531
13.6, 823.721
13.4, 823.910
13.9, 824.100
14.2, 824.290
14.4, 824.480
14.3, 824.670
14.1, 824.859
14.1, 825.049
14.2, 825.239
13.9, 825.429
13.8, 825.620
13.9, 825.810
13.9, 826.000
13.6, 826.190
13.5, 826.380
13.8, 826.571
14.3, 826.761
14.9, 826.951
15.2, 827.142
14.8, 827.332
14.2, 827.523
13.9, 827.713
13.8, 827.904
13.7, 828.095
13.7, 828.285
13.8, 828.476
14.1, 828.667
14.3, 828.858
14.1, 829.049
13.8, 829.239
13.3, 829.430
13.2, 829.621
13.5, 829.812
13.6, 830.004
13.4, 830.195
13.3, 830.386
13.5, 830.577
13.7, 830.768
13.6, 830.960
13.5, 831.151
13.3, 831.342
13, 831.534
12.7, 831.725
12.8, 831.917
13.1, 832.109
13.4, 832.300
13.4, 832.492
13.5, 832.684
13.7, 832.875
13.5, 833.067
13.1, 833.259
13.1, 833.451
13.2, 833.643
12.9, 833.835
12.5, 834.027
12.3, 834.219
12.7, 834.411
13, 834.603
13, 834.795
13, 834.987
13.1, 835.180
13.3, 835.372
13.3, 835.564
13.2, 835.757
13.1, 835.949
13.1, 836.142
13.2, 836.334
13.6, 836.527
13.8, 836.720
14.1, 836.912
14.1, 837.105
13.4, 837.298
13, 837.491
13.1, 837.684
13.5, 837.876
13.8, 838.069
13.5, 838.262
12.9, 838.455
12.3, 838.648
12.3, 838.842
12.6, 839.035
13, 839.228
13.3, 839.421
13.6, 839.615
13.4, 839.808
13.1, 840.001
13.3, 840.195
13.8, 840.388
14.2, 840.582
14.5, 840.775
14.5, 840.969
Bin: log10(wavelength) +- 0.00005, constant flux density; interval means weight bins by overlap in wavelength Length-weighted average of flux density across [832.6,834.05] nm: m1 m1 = 13.2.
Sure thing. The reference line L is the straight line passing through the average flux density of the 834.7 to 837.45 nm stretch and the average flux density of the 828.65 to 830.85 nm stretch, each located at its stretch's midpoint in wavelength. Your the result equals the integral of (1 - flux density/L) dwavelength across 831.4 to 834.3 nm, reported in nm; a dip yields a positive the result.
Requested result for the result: 0.09 nm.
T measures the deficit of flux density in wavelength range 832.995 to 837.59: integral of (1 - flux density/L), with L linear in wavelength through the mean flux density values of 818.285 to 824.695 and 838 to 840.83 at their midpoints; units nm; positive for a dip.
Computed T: 0.09 nm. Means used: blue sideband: 14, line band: 13.2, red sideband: 13.3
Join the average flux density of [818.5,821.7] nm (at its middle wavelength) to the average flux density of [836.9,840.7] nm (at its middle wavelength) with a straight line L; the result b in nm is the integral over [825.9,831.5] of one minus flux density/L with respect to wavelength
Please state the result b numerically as -0.04 nm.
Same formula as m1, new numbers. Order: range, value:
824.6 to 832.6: 13.8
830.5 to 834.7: 13.2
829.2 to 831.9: 13.4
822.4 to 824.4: 14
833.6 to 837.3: 13.2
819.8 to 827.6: 14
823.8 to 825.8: 14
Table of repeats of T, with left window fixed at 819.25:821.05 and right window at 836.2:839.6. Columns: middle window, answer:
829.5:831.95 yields 0.05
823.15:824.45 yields 0.00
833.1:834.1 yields 0.03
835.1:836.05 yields 0.01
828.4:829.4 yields -0.02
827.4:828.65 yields -0.02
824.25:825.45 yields -0.03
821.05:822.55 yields 0.01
